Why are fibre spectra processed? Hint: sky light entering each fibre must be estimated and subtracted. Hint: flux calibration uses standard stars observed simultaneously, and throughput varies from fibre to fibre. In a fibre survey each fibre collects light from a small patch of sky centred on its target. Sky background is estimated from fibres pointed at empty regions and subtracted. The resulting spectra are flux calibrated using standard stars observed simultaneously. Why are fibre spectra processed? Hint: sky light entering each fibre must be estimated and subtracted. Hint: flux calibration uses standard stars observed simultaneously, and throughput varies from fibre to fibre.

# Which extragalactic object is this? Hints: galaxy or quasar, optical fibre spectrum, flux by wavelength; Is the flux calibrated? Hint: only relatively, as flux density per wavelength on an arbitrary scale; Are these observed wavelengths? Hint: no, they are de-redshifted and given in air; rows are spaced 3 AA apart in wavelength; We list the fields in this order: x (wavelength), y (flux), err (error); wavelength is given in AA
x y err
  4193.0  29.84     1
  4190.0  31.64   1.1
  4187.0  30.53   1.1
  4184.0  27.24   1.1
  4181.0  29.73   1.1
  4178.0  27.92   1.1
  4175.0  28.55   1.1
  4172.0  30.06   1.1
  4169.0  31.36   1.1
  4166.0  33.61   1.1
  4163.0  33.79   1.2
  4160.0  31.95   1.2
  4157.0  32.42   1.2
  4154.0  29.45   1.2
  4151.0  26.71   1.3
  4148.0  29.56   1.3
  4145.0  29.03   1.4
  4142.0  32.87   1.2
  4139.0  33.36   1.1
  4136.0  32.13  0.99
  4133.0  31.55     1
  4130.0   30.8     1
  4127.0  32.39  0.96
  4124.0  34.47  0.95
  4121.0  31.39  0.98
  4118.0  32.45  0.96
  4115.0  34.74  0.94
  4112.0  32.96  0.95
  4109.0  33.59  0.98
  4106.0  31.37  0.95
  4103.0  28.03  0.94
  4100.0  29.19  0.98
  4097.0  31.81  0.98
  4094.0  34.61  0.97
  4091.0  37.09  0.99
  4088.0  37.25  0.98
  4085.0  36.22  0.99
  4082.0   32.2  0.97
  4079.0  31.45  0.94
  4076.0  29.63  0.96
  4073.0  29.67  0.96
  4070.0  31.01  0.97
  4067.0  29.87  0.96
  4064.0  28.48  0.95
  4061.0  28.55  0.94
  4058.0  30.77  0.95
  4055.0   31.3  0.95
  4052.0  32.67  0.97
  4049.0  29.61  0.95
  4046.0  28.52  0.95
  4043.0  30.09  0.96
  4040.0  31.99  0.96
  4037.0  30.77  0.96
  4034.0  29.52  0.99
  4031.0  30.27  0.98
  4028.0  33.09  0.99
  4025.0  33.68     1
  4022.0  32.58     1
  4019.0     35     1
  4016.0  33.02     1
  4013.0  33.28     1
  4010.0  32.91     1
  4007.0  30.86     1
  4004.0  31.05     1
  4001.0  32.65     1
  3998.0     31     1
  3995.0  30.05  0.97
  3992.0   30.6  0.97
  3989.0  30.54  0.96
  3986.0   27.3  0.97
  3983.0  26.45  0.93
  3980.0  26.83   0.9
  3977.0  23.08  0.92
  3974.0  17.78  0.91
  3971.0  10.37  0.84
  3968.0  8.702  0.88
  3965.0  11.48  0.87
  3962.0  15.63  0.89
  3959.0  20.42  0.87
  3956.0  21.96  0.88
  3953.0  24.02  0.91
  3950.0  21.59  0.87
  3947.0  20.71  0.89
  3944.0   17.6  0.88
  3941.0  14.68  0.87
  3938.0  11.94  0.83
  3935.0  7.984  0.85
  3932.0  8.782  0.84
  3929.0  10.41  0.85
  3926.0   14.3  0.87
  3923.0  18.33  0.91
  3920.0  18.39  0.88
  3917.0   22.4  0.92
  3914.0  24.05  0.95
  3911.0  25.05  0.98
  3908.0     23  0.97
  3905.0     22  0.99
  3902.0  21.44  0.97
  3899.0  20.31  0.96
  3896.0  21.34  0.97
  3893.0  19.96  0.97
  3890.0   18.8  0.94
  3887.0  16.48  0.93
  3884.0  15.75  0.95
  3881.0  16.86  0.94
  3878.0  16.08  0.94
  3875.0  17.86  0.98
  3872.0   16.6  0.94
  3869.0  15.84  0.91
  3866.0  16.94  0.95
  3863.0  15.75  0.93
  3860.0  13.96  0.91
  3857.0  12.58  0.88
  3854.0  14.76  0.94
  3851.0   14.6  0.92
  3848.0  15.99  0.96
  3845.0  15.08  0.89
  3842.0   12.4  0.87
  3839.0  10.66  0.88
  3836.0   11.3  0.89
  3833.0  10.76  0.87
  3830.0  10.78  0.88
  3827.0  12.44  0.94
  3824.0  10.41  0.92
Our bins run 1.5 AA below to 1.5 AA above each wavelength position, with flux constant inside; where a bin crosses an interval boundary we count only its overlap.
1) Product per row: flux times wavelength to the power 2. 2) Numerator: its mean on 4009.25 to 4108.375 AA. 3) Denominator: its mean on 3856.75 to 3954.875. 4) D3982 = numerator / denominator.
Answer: 1.93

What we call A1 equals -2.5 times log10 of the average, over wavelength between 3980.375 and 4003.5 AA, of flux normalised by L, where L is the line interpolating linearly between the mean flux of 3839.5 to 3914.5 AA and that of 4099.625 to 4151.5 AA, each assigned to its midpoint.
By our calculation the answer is -0.23 mag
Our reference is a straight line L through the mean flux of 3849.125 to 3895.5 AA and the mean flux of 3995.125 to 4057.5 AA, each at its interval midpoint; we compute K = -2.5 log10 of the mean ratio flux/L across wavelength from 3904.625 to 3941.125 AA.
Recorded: 0.23 mag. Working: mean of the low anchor 16.3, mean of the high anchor 31.6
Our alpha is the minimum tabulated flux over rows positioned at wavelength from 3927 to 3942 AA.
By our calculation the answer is 7.984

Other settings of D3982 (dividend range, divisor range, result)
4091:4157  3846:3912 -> 2.02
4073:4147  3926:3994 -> 1.88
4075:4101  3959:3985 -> 1.98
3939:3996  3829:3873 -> 1.60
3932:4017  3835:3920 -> 1.37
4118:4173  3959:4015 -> 1.36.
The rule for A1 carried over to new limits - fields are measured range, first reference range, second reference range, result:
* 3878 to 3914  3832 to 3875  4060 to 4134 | -0.15 mag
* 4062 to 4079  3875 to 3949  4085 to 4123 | 0.02 mag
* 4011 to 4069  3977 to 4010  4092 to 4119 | -0.02 mag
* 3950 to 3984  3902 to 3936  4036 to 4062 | 0.20 mag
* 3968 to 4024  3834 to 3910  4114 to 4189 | -0.21 mag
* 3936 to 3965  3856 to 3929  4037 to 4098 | 0.25 mag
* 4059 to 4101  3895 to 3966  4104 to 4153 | -0.12 mag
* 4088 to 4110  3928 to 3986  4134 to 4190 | -0.23 mag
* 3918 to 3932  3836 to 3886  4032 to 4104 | 0.32 mag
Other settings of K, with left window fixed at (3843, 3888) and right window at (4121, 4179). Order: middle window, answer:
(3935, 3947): 0.33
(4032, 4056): -0.20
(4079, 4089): -0.24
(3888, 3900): -0.16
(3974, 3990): -0.17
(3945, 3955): -0.08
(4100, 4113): -0.08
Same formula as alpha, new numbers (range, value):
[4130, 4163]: 26.71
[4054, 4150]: 28.03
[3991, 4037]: 29.52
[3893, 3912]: 19.96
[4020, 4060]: 28.52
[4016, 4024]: 32.58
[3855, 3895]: 12.58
